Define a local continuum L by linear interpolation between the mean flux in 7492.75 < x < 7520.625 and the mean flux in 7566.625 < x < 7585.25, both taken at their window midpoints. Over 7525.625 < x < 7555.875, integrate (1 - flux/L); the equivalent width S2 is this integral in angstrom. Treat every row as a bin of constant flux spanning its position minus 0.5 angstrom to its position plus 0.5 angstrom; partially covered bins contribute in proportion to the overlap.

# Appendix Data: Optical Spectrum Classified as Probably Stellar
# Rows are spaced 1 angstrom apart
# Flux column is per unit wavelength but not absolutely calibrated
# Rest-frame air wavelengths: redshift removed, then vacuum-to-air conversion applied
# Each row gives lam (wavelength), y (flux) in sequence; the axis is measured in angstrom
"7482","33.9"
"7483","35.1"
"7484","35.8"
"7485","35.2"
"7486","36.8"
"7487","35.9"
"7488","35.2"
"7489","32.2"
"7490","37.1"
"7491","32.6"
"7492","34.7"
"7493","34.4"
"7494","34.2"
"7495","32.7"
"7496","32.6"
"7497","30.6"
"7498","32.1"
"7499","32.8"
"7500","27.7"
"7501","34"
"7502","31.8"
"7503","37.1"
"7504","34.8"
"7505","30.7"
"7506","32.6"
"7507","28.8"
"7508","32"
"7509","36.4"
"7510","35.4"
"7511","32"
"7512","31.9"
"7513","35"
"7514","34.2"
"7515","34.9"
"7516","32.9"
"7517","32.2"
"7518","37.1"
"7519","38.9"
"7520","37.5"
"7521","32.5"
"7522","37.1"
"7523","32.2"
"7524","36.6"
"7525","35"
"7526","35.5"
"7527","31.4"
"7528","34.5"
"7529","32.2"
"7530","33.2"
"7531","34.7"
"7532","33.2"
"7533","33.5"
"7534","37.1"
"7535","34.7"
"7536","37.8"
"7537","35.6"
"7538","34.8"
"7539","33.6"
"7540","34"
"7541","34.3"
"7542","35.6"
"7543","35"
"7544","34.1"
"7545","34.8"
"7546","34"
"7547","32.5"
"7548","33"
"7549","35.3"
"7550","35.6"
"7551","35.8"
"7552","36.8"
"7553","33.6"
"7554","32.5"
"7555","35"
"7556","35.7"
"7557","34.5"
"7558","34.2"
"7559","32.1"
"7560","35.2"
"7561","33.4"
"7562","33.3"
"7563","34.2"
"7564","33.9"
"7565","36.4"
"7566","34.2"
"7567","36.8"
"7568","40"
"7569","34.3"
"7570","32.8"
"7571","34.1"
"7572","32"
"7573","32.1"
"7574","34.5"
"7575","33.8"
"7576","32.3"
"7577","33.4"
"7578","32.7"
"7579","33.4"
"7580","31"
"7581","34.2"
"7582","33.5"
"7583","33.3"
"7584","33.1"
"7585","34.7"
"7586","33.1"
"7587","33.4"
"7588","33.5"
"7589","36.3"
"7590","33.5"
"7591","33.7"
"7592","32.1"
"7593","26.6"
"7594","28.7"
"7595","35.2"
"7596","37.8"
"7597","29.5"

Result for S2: -0.77 angstrom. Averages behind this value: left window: 33.5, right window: 33.8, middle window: 34.5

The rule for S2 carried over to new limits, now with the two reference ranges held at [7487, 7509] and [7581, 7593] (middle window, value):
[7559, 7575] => -0.52 angstrom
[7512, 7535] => -0.98 angstrom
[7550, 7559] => -0.38 angstrom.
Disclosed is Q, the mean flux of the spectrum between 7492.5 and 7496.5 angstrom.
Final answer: 33.5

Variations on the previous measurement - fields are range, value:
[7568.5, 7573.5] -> 33.1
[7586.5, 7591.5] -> 34.1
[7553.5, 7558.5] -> 34.4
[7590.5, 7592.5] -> 32.9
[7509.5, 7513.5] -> 33.6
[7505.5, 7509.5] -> 32.5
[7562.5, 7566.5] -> 34.7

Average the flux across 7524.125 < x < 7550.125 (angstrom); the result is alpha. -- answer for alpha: 34.4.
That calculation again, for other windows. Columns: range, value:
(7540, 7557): 34.6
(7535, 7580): 34.4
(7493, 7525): 33.6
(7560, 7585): 33.9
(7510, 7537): 34.6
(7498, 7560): 34.2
